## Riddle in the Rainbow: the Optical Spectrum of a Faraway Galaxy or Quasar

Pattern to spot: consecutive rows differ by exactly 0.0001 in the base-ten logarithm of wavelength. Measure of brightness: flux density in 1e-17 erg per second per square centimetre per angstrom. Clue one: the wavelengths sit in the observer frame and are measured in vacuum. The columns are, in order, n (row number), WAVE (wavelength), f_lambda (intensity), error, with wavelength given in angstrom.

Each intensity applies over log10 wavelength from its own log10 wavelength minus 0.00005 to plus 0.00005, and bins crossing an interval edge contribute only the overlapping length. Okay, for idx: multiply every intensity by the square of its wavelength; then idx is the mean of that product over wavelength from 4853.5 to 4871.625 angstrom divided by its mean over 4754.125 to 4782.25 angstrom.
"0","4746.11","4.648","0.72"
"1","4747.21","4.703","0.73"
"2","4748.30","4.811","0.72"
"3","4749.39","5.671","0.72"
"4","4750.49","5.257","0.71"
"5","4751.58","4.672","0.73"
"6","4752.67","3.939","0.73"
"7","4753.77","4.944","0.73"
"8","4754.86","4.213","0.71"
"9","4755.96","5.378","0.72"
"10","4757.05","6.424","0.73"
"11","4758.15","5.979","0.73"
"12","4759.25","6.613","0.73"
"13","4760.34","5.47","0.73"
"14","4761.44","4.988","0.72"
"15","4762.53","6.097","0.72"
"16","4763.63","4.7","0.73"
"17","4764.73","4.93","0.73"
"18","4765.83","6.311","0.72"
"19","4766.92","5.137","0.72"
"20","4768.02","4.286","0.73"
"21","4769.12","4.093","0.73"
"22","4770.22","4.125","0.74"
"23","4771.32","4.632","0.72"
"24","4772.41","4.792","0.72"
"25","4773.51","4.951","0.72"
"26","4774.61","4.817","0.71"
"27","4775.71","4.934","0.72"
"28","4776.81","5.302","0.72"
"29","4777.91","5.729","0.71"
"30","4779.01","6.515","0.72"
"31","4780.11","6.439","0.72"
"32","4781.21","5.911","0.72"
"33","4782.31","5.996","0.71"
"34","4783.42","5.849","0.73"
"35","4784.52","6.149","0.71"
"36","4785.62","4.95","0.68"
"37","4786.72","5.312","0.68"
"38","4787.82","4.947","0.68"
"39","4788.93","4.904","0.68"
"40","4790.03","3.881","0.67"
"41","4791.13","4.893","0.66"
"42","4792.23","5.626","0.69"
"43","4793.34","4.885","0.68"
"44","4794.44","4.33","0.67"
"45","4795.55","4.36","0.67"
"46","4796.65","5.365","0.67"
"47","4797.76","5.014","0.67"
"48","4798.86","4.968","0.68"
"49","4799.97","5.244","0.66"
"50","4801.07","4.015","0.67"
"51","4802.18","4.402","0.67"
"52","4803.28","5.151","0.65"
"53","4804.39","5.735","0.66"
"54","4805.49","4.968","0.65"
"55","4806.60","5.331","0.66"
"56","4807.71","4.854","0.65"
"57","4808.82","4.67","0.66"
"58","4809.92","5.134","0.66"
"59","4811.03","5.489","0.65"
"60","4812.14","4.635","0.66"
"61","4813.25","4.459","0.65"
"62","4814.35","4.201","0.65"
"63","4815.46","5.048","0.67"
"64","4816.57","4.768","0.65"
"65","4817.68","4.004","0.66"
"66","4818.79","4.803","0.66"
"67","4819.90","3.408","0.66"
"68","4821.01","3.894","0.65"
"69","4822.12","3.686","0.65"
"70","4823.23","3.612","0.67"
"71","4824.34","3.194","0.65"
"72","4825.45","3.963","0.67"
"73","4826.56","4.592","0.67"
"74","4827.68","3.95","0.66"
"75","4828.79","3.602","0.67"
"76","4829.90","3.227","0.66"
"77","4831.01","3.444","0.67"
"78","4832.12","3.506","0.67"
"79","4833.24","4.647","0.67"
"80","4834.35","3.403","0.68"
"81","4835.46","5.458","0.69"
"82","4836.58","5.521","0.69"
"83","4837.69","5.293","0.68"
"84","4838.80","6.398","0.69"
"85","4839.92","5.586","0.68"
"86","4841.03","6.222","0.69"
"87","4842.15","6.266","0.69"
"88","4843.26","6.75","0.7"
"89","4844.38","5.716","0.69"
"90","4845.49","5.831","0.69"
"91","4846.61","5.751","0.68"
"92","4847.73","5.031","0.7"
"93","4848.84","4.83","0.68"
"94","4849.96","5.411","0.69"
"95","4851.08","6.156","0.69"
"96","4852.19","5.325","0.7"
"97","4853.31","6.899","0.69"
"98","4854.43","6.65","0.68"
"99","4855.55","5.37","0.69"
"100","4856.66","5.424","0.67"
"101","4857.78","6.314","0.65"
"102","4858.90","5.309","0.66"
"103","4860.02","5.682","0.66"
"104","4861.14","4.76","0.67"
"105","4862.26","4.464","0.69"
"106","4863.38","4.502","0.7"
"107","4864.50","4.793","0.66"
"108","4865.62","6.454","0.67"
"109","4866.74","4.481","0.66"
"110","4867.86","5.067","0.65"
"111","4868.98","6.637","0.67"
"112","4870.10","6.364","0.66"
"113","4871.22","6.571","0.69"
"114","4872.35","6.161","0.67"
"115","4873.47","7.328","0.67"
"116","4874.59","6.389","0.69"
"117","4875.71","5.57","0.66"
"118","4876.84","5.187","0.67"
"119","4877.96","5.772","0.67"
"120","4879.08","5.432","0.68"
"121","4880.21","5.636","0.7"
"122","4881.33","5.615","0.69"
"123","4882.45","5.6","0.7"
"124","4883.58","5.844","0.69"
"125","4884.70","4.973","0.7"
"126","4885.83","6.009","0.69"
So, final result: 1.09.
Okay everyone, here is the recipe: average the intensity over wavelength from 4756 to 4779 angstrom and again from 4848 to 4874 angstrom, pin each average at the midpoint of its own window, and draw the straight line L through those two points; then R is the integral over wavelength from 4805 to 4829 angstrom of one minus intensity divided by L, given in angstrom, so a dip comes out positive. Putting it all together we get 4.8 angstrom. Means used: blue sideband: 5.25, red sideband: 5.68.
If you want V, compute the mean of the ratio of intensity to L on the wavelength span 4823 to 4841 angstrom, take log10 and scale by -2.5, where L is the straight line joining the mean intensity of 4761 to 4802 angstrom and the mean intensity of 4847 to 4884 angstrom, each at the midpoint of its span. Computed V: 0.23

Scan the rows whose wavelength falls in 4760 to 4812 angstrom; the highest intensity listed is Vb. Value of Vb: 6.515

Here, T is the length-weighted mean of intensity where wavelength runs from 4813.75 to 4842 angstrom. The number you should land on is 4.41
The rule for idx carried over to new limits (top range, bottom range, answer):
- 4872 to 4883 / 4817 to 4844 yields 1.32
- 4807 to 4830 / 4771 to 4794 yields 0.82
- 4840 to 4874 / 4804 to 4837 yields 1.34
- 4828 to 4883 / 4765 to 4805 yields 1.10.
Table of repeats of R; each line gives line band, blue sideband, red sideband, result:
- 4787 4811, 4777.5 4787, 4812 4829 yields 0.8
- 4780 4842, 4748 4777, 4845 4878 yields 6.9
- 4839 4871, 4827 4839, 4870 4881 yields -3.0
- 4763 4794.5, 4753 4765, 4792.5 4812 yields 0.2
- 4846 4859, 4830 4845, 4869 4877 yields -0.1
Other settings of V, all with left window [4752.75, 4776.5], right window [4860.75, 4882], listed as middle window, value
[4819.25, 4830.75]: 0.41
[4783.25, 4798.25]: 0.05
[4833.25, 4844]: -0.02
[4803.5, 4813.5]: 0.06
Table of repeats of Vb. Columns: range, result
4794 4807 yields 5.735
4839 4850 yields 6.75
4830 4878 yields 7.328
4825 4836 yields 5.458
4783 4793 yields 6.149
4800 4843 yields 6.398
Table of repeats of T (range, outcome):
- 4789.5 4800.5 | 4.86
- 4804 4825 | 4.51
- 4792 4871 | 5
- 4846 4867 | 5.47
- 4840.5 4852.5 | 5.76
